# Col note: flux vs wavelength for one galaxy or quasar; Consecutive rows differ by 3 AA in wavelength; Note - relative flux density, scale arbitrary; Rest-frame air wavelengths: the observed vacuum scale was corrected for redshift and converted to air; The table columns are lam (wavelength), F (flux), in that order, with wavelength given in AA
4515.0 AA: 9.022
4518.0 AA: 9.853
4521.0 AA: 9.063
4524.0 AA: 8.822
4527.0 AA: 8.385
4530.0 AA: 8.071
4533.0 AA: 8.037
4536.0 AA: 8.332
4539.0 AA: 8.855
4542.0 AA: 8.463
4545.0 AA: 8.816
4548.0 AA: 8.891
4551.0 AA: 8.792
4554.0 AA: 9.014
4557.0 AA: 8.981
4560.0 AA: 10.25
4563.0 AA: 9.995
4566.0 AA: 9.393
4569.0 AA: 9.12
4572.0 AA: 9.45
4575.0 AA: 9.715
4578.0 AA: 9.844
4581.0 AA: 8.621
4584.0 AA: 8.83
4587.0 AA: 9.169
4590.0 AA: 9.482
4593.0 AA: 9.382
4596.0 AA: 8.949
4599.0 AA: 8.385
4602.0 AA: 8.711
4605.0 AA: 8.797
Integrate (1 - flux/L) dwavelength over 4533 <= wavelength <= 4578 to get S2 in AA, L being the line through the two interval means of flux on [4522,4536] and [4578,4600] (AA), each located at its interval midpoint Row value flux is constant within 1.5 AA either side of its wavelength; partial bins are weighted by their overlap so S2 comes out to -2.4 AA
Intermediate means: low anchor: 8.36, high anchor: 9.05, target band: 9.13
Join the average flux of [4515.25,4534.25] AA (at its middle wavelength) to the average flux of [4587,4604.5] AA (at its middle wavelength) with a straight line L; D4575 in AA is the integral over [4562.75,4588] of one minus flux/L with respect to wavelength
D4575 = -1.2 AA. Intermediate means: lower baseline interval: 8.73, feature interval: 9.32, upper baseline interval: 8.99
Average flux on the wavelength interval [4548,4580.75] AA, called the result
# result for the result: 9.4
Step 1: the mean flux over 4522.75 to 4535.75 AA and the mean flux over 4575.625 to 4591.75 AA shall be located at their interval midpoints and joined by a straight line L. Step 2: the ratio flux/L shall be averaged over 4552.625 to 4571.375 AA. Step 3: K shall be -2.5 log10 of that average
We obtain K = -0.07 mag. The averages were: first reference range 8.32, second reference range 9.22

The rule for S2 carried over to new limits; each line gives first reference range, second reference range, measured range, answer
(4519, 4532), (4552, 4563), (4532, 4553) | 1.03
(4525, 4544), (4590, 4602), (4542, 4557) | -0.57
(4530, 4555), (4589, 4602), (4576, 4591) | -0.49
